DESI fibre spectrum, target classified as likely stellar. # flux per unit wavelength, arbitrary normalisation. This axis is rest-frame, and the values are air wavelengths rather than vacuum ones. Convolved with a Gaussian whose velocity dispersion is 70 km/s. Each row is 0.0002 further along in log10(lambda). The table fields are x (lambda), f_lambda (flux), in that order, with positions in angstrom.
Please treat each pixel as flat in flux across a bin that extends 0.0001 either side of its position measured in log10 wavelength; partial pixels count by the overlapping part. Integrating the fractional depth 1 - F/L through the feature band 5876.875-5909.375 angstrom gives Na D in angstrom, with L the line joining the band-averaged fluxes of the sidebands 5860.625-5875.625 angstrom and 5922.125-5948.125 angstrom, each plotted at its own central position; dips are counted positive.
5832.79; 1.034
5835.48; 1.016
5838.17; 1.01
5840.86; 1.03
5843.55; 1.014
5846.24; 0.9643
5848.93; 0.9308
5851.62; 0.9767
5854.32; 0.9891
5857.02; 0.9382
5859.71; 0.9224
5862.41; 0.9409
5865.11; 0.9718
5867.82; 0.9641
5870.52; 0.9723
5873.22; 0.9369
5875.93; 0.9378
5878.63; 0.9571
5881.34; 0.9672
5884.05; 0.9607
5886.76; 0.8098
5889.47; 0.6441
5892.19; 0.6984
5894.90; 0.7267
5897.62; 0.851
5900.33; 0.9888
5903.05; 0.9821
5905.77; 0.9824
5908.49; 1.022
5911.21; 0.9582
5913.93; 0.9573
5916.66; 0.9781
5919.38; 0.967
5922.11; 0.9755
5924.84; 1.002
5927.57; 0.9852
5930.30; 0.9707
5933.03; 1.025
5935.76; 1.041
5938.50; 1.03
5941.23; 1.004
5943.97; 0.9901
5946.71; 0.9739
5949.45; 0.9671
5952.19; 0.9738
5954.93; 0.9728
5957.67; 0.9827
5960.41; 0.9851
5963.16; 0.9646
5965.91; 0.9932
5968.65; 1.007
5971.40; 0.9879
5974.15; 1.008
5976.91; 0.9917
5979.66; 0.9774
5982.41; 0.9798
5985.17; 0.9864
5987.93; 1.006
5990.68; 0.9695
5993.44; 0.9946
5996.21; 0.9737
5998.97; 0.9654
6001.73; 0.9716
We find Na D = 3.03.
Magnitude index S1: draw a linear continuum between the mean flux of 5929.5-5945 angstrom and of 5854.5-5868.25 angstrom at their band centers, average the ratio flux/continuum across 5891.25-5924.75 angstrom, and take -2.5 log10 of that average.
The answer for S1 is 0.07 mag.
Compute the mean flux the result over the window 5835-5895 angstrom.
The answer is 0.928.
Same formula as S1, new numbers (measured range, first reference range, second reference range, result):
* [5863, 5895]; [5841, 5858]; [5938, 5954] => 0.11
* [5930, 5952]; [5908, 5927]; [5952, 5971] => -0.02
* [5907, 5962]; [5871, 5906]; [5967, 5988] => -0.06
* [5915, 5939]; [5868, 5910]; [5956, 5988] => -0.06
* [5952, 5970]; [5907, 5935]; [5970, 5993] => 0.00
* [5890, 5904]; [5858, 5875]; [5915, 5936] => 0.17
